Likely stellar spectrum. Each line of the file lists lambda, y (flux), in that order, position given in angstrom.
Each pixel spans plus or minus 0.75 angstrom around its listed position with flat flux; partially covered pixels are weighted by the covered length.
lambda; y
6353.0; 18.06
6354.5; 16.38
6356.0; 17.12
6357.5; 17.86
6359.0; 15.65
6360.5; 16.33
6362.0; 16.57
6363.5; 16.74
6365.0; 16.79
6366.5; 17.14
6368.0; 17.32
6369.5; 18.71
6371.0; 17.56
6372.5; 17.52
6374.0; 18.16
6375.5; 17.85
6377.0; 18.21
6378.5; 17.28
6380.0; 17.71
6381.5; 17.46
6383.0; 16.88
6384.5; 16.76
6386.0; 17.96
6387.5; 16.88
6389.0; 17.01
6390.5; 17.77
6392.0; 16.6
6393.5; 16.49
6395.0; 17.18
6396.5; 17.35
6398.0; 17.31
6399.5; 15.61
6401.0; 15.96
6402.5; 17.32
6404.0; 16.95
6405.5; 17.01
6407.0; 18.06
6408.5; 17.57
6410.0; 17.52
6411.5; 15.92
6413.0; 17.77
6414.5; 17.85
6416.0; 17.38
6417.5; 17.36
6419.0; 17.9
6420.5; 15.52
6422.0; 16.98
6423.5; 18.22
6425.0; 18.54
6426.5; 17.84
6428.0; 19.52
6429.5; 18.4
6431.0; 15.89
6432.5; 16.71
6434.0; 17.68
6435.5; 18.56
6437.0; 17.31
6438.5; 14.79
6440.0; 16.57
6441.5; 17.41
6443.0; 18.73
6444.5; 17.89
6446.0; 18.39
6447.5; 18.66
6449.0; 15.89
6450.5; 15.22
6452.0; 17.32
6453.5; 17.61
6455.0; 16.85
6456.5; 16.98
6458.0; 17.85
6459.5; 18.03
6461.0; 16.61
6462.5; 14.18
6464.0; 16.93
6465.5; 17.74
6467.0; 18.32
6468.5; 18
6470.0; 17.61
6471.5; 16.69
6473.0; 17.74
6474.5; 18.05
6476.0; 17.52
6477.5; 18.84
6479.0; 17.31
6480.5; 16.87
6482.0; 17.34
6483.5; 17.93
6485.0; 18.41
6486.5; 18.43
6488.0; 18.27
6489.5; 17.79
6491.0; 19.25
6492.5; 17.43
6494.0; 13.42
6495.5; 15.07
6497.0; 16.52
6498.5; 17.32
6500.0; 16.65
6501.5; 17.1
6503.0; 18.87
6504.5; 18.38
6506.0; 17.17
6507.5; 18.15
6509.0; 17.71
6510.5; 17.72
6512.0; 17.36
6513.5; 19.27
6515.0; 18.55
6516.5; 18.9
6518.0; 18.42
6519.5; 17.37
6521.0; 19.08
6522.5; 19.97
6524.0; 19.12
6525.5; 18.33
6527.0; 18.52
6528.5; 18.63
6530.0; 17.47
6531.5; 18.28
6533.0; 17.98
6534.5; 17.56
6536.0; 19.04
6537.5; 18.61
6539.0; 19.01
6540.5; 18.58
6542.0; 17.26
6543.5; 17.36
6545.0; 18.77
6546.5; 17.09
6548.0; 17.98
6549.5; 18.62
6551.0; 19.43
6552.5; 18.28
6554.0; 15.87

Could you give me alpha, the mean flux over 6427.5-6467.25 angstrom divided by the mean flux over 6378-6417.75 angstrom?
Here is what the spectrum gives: 1.0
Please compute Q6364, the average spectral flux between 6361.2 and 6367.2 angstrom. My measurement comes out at 16.8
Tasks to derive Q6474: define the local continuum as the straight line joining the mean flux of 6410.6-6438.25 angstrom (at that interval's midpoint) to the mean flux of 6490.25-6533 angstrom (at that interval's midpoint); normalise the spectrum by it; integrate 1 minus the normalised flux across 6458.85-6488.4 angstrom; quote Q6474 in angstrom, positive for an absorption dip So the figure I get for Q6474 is 0.3 angstrom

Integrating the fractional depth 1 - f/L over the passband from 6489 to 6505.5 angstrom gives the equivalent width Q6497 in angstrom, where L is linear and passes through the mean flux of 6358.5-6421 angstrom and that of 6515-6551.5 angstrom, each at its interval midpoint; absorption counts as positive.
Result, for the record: 0.9 angstrom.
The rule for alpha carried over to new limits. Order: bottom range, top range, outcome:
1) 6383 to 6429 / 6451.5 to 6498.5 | 1.00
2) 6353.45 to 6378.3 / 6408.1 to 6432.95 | 1.01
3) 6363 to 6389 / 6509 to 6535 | 1.05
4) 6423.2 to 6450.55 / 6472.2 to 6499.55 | 0.99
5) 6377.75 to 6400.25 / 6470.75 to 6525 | 1.04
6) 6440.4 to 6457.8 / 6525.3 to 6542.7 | 1.05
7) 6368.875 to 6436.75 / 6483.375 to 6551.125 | 1.03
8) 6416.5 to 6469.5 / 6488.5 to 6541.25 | 1.04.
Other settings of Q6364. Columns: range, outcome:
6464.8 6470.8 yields 17.9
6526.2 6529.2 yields 18.6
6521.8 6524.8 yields 19.5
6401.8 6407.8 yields 17.3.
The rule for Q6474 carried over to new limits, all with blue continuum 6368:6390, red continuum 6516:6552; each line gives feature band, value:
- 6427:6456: 0.9 angstrom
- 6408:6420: 0.3 angstrom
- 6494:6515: 1.0 angstrom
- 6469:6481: 0.3 angstrom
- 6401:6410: 0.2 angstrom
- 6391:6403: 0.6 angstrom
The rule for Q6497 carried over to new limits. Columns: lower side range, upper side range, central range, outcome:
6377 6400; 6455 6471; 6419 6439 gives -0.3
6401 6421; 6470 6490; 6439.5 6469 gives 0.5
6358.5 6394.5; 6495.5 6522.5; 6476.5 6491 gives -0.2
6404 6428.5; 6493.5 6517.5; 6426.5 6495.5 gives 0.4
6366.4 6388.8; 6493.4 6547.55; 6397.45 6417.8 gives 0.6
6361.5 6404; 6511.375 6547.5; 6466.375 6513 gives 1.3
